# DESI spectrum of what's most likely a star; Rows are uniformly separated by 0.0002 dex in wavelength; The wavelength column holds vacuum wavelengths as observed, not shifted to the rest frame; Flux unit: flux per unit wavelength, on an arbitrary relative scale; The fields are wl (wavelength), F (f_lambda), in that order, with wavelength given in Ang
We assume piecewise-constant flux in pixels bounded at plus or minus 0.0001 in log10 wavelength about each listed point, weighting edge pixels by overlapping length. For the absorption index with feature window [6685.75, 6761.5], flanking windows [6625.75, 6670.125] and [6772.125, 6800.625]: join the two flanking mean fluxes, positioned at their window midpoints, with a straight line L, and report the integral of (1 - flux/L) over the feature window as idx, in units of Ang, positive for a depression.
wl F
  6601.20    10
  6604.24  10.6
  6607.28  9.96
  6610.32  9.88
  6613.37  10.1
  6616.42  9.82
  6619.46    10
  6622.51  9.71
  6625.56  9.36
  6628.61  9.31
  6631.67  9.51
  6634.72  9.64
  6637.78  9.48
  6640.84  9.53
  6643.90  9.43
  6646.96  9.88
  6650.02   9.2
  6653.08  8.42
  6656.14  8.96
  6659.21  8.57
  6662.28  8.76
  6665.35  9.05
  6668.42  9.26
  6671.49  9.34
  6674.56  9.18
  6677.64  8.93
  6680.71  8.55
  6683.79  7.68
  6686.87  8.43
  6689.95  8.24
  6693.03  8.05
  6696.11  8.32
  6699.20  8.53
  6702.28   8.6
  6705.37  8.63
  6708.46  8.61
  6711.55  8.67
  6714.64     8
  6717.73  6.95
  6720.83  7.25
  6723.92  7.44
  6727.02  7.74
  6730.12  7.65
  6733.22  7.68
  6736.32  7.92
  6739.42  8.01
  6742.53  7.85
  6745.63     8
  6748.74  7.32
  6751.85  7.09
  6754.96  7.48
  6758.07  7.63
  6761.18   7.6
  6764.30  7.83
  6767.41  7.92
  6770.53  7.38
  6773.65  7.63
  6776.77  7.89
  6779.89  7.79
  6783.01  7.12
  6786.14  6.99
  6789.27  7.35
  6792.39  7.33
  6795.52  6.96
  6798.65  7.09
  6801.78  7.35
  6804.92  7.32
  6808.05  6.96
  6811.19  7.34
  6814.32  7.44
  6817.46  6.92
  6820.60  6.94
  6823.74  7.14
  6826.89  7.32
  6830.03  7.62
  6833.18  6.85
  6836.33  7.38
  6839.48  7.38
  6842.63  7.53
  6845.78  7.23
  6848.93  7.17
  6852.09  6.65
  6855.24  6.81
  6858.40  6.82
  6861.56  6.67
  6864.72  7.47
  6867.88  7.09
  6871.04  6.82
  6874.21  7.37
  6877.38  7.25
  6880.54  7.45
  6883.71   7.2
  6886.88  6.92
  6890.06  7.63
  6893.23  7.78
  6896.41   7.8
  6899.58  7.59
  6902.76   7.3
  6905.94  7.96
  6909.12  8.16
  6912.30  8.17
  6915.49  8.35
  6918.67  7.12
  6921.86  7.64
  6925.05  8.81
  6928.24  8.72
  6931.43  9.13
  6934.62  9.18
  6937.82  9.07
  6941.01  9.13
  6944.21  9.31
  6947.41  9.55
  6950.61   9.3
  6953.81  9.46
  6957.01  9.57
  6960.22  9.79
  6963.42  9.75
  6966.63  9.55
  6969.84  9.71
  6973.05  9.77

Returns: 2.7 Ang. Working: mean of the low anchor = 9.22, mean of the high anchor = 7.35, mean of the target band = 7.91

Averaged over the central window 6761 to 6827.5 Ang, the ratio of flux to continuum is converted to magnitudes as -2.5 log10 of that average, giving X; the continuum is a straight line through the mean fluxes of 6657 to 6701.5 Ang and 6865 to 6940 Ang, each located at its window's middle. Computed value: 0.13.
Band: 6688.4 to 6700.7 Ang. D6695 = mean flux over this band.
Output 8.28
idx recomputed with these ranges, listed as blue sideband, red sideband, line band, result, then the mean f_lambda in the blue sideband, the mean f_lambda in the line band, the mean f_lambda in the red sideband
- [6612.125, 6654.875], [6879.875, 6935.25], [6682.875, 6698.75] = 1.7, 9.52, 8.19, 7.93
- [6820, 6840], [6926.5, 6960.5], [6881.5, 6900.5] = 1.9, 7.24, 7.48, 9.27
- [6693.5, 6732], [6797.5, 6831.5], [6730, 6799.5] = 0.7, 8.03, 7.55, 7.22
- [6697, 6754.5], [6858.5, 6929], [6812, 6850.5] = 2.2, 7.88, 7.25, 7.57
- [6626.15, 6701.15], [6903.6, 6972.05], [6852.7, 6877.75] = 5.4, 8.93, 7.01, 8.92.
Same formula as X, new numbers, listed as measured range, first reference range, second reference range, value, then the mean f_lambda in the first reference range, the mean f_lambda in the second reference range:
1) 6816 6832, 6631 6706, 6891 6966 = 0.21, 8.88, 8.64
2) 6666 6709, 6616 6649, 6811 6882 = 0.04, 9.59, 7.16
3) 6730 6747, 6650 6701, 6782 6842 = 0.02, 8.66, 7.2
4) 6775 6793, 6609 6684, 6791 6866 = 0.04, 9.29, 7.15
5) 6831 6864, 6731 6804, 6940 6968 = 0.18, 7.53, 9.5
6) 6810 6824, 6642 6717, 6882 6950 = 0.18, 8.71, 8.23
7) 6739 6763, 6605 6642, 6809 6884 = 0.09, 9.71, 7.16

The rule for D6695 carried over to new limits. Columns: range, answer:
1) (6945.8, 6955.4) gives 9.44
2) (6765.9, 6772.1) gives 7.64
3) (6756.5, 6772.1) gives 7.67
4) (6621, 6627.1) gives 9.54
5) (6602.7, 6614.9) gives 10.1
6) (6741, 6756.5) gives 7.55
